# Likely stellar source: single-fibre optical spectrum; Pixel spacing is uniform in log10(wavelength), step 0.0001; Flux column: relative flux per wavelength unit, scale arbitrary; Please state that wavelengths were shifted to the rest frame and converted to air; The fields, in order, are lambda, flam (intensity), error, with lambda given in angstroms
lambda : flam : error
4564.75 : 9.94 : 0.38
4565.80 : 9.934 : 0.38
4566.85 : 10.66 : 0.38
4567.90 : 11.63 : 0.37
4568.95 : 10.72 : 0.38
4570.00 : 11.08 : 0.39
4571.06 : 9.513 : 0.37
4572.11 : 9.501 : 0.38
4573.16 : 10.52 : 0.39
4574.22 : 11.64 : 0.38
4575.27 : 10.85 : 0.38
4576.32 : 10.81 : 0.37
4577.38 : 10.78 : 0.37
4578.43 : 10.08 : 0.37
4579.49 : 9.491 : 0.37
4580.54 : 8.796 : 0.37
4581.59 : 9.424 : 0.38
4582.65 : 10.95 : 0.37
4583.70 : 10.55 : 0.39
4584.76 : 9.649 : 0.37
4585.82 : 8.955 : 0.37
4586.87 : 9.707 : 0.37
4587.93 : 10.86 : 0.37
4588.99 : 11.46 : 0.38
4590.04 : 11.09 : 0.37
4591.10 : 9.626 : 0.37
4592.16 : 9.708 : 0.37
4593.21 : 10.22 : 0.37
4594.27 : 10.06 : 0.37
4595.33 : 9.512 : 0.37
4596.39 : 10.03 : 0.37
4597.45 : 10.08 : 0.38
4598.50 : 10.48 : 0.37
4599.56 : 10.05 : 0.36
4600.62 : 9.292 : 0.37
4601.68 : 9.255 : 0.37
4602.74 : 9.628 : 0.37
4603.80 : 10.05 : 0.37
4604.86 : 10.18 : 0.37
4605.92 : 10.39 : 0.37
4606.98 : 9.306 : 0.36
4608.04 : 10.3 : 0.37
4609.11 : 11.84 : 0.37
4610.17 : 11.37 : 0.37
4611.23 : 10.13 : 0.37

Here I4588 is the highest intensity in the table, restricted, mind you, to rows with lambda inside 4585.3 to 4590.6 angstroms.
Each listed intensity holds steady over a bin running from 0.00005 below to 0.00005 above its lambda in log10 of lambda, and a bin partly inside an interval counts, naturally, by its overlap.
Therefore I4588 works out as 11.46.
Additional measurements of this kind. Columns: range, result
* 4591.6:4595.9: 10.22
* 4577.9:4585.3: 10.95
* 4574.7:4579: 10.85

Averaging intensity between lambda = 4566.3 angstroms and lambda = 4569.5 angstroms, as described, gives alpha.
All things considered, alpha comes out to 11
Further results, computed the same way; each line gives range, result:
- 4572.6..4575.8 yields 11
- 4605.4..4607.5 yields 9.85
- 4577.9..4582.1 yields 9.47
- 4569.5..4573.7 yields 10.1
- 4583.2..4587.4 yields 9.7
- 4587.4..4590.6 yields 11.1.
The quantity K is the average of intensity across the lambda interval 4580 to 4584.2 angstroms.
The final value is 9.95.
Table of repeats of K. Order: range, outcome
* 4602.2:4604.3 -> 9.83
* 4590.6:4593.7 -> 9.86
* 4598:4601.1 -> 9.94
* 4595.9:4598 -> 10.1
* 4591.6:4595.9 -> 9.87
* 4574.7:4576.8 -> 10.9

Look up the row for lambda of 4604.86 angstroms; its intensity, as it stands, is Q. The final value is 10.18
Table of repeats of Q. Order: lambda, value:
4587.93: 10.86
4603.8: 10.05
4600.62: 9.292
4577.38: 10.78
